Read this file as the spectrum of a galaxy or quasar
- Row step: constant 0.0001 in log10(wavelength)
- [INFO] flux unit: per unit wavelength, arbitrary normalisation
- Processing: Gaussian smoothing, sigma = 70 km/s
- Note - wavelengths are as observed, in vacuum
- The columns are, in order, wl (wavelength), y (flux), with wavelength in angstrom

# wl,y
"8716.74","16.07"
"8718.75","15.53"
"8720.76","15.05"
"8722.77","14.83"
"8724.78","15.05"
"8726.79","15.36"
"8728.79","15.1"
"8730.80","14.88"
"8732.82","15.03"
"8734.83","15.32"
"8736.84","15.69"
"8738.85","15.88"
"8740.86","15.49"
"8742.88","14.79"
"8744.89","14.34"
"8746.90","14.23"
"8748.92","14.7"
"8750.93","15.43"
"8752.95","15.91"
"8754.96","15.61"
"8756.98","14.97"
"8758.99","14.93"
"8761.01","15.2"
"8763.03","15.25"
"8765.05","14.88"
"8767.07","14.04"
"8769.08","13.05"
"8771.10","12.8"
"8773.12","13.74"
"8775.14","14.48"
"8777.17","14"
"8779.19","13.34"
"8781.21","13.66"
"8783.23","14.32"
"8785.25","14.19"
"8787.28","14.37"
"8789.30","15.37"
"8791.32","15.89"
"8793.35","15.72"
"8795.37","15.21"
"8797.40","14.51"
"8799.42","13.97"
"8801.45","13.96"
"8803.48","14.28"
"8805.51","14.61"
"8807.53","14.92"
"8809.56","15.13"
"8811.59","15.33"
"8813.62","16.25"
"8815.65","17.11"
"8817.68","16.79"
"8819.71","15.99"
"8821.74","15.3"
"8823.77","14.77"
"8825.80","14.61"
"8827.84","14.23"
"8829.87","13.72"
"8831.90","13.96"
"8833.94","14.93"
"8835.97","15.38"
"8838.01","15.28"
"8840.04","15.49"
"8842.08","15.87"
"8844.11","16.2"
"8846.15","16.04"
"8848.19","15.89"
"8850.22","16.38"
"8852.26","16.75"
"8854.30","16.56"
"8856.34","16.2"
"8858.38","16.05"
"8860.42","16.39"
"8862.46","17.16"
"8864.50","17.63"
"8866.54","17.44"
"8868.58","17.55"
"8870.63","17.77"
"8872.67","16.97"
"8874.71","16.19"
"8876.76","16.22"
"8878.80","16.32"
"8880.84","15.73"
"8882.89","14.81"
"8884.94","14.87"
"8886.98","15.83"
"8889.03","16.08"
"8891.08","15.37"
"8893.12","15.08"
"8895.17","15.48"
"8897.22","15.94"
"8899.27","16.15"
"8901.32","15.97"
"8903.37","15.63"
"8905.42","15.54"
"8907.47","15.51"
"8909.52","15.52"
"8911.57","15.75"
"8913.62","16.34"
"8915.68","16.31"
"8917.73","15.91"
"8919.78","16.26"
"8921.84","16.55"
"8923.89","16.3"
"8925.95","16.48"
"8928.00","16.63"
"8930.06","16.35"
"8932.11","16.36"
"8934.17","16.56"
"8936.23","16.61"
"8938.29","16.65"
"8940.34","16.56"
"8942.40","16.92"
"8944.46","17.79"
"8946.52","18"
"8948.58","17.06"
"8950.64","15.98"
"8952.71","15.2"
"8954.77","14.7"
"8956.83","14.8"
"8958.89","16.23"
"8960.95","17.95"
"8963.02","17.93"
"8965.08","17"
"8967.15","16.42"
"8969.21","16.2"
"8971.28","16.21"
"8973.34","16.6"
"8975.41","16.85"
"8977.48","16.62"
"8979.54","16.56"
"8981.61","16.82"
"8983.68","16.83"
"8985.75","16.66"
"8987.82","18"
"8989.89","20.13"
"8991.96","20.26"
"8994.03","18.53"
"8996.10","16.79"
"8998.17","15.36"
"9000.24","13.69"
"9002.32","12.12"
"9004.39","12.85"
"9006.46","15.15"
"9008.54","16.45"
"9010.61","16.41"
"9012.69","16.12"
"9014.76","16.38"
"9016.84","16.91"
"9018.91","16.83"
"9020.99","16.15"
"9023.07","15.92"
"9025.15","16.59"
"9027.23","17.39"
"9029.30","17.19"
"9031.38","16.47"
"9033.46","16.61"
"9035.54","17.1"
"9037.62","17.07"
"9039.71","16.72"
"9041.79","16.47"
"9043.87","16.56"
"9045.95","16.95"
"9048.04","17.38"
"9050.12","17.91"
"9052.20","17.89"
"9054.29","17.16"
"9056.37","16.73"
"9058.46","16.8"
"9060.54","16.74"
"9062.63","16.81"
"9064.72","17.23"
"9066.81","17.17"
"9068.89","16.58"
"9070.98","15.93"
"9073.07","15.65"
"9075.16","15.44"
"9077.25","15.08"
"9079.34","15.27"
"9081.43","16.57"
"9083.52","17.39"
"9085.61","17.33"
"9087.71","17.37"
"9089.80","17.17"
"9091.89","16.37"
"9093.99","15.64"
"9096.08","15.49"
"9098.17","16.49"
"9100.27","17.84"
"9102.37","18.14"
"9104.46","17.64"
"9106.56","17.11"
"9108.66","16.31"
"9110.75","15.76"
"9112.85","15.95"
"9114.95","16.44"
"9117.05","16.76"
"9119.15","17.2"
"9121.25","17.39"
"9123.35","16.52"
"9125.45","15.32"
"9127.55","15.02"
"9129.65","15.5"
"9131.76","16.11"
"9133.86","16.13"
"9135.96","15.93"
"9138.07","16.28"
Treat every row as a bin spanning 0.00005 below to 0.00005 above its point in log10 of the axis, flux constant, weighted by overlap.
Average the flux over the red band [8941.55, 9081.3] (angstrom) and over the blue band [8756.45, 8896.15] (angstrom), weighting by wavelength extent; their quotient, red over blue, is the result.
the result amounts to 1.1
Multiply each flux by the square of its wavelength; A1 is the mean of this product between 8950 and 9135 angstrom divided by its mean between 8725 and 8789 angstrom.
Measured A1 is 1.2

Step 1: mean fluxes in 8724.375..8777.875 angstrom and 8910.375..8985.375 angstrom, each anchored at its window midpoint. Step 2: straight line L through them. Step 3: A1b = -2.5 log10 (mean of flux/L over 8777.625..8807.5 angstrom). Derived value 0.05 mag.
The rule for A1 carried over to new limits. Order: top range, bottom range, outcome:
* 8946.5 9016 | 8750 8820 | 1.16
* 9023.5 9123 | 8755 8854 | 1.19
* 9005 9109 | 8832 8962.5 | 1.07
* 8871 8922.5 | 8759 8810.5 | 1.13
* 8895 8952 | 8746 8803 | 1.16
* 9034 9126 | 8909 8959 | 1.06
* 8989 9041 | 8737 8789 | 1.19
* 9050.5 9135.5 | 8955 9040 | 1.02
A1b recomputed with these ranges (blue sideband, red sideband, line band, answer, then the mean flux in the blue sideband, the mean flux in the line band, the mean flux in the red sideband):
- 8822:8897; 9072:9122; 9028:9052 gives -0.04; 15.9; 17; 16.6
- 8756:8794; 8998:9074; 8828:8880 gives -0.08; 14.4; 16.1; 16.4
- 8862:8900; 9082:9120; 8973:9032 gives 0.00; 16.2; 16.5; 16.8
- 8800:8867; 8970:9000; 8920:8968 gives 0.01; 15.6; 16.6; 17.2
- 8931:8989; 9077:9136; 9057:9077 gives 0.01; 16.7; 16.4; 16.5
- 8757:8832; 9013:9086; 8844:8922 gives -0.05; 14.7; 16.2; 16.7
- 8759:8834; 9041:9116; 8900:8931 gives -0.04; 14.7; 16.1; 16.7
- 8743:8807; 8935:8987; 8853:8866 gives -0.08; 14.6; 16.7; 16.6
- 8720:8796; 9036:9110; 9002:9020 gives 0.05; 14.8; 15.6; 16.8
